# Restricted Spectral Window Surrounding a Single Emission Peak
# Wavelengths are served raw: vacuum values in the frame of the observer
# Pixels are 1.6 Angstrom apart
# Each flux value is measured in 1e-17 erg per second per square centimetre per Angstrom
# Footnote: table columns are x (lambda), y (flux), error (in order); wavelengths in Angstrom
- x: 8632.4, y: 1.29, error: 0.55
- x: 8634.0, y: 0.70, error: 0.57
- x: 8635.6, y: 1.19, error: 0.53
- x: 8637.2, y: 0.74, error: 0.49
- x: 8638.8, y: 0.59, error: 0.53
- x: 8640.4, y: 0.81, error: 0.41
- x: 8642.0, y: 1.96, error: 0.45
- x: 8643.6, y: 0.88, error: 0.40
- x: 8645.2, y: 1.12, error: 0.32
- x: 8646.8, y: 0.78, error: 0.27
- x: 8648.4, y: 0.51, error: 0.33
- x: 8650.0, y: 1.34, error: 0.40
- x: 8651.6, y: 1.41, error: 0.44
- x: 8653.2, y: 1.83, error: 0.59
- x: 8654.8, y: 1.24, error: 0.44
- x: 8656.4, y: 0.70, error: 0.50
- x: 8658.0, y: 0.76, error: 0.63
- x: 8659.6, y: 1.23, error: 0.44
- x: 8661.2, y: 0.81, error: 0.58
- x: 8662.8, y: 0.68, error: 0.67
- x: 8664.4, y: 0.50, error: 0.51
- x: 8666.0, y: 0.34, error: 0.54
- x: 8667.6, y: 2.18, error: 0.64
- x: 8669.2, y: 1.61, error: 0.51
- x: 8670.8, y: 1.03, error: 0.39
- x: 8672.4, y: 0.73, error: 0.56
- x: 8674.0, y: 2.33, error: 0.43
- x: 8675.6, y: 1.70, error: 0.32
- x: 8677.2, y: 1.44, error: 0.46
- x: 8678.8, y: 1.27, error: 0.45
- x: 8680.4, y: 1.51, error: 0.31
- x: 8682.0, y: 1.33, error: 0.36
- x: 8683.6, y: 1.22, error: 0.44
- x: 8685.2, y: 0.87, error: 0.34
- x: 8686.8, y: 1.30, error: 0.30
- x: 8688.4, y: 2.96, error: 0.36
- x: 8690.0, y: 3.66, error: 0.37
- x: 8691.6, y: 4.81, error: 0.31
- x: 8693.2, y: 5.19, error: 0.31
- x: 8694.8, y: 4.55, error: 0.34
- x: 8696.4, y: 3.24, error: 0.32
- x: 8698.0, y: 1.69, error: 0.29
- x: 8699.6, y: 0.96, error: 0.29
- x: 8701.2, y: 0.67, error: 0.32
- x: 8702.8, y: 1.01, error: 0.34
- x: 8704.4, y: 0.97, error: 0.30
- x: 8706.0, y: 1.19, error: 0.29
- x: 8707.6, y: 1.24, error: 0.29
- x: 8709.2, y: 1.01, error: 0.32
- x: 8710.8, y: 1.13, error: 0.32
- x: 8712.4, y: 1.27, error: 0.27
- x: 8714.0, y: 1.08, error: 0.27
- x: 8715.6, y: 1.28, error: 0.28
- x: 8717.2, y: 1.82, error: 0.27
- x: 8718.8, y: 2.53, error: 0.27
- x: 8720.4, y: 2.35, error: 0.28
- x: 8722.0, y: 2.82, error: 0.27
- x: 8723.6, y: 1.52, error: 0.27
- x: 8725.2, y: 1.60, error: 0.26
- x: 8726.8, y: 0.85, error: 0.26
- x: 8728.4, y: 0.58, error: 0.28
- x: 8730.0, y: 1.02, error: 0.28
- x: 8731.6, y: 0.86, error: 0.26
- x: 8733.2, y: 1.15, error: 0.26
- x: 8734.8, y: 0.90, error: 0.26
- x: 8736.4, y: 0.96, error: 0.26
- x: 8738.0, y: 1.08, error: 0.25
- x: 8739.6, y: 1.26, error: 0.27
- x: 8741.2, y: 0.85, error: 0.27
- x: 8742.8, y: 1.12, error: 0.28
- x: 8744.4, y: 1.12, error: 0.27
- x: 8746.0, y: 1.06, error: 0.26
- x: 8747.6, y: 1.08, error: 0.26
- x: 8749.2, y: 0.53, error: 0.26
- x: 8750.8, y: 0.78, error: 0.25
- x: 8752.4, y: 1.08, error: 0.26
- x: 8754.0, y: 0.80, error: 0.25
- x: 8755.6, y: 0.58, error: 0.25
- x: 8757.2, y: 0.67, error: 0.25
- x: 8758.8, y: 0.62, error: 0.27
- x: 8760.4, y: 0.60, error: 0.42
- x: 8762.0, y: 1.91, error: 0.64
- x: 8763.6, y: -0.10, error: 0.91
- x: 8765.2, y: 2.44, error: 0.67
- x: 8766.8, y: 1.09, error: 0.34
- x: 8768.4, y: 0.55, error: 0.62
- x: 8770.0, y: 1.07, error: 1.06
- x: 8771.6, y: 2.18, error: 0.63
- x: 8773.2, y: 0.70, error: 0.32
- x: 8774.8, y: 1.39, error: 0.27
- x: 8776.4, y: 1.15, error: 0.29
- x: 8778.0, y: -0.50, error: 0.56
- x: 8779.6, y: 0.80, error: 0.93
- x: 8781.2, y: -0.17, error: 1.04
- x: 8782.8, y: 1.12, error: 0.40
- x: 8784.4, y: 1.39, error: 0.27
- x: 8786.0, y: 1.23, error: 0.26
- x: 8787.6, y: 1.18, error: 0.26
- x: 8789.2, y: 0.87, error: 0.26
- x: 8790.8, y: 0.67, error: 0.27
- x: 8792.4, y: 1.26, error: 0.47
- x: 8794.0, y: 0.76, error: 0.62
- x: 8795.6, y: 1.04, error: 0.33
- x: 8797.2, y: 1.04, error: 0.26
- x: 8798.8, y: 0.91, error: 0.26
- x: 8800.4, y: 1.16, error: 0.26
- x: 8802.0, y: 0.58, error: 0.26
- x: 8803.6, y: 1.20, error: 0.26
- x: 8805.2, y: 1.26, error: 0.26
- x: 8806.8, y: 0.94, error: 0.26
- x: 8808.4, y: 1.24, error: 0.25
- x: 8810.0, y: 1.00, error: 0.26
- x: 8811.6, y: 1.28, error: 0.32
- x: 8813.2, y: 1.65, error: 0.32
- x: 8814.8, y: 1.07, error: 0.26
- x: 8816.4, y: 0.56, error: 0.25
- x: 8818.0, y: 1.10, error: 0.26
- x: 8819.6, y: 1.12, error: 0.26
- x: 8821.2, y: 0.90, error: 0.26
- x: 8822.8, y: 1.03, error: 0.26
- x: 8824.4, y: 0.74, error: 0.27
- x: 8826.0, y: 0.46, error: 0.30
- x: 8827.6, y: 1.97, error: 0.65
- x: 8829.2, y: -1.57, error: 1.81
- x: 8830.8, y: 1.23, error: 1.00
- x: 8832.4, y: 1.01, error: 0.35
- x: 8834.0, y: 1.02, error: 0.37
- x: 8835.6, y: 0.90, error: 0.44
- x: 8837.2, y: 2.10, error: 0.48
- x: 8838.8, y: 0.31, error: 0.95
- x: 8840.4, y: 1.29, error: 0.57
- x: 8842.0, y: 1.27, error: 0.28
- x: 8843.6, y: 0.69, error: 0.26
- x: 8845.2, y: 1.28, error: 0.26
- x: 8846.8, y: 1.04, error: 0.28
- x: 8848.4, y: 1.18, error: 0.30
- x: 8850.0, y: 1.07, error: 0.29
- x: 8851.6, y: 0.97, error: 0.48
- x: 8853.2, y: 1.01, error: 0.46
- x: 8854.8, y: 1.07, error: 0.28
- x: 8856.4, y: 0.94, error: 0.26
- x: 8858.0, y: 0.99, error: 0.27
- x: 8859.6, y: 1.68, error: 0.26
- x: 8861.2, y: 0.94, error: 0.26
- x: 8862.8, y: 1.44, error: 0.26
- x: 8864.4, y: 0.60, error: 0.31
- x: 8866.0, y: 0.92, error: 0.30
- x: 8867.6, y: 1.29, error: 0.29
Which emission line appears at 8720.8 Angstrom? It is [N II] 6583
